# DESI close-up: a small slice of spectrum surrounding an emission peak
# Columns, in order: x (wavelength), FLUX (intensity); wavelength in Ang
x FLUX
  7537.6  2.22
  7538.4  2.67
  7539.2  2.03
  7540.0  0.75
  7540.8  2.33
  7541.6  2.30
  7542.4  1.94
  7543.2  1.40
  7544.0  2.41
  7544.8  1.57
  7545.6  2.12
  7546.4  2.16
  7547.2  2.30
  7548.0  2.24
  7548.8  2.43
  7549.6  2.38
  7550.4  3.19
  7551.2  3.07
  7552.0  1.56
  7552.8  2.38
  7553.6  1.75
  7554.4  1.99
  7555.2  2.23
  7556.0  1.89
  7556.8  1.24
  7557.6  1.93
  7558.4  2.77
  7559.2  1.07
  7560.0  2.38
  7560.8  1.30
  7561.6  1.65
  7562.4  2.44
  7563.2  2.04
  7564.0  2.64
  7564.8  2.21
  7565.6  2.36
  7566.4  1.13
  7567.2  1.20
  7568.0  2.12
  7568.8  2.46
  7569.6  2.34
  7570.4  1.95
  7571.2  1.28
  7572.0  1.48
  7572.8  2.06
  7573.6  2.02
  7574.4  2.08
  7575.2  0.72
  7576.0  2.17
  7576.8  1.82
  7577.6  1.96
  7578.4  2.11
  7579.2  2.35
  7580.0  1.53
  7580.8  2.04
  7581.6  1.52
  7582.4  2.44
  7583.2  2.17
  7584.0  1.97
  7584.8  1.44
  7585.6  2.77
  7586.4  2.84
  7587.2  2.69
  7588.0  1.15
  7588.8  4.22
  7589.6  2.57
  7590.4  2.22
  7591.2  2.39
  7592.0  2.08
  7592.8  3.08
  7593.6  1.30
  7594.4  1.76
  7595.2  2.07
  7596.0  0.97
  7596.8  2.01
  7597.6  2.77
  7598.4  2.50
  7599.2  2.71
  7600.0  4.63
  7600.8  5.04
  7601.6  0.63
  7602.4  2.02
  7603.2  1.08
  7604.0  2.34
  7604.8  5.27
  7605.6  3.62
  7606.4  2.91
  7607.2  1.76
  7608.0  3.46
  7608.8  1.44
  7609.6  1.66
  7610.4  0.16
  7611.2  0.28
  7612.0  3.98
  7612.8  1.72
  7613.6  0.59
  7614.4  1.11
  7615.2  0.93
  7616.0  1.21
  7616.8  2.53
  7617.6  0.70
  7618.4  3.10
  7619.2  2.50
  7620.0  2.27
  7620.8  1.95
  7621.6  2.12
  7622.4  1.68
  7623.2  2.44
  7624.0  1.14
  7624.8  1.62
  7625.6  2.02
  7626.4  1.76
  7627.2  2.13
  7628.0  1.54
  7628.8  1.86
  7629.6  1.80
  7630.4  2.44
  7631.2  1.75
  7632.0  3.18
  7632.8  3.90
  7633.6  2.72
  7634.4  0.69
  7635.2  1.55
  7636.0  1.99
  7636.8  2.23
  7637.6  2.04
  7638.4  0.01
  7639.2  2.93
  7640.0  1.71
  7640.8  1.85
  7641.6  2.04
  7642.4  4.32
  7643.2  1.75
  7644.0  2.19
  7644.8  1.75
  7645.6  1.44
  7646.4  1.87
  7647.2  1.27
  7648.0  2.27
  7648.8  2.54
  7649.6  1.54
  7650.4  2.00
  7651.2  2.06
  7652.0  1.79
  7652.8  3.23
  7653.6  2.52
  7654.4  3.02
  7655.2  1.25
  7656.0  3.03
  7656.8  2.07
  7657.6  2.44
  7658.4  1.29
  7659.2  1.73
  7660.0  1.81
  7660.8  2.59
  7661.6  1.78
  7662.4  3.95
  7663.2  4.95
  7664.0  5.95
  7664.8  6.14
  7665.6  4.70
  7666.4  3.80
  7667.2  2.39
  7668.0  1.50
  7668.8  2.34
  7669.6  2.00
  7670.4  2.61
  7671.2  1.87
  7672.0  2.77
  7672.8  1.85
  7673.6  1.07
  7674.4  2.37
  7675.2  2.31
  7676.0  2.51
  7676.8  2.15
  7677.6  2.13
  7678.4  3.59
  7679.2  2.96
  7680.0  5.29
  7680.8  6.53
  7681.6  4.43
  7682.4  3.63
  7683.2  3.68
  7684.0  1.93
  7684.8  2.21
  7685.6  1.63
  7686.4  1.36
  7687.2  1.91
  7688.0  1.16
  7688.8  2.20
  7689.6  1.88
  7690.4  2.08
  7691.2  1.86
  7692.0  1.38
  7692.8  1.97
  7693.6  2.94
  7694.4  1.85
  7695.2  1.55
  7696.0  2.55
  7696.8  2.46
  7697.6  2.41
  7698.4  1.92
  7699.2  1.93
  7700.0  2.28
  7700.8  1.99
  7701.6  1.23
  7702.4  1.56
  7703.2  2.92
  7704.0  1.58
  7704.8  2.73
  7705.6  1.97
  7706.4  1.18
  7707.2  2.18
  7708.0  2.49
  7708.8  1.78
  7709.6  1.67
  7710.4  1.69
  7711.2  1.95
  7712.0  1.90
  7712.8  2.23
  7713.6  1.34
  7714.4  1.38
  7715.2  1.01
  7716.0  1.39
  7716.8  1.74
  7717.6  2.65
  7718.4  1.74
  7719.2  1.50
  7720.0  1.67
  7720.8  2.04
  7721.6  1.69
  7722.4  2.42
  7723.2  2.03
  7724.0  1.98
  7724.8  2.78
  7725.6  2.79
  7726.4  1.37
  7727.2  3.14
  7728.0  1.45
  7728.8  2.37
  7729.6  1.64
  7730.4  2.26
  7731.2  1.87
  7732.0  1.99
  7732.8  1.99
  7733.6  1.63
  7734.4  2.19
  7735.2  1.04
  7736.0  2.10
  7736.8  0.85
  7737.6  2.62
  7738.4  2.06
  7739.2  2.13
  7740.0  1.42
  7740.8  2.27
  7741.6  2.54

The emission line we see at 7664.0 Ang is [S II]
